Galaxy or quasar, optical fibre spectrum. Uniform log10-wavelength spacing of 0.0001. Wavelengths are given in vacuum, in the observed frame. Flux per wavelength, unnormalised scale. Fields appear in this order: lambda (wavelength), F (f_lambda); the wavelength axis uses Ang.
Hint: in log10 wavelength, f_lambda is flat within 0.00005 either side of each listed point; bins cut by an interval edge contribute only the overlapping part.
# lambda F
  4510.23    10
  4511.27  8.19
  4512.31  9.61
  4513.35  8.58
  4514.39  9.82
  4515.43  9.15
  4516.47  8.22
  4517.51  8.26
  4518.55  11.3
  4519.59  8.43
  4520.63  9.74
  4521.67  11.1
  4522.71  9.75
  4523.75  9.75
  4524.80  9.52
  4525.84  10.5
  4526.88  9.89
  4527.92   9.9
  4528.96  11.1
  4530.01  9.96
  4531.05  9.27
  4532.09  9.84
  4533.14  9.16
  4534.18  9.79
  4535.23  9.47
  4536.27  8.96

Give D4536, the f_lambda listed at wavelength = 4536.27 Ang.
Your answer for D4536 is 8.96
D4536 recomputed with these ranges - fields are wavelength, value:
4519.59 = 8.43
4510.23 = 10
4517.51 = 8.26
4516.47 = 8.22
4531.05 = 9.27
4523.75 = 9.75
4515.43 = 9.15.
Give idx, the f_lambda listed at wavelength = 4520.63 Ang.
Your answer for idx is 9.74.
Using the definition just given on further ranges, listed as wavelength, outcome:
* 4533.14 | 9.16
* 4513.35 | 8.58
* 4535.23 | 9.47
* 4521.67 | 11.1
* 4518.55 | 11.3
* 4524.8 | 9.52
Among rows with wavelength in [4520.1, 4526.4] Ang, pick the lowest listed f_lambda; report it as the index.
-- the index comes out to 9.52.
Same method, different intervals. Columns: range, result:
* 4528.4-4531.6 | 9.27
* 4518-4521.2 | 8.43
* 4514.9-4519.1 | 8.22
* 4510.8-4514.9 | 8.19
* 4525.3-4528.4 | 9.89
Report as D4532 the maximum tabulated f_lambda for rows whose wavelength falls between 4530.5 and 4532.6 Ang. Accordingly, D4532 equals 9.84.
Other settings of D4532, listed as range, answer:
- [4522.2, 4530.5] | 11.1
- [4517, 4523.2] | 11.3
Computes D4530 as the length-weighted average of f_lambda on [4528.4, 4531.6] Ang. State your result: 10.1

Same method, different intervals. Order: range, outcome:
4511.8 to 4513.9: 9.1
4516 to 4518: 8.24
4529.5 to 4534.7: 9.61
